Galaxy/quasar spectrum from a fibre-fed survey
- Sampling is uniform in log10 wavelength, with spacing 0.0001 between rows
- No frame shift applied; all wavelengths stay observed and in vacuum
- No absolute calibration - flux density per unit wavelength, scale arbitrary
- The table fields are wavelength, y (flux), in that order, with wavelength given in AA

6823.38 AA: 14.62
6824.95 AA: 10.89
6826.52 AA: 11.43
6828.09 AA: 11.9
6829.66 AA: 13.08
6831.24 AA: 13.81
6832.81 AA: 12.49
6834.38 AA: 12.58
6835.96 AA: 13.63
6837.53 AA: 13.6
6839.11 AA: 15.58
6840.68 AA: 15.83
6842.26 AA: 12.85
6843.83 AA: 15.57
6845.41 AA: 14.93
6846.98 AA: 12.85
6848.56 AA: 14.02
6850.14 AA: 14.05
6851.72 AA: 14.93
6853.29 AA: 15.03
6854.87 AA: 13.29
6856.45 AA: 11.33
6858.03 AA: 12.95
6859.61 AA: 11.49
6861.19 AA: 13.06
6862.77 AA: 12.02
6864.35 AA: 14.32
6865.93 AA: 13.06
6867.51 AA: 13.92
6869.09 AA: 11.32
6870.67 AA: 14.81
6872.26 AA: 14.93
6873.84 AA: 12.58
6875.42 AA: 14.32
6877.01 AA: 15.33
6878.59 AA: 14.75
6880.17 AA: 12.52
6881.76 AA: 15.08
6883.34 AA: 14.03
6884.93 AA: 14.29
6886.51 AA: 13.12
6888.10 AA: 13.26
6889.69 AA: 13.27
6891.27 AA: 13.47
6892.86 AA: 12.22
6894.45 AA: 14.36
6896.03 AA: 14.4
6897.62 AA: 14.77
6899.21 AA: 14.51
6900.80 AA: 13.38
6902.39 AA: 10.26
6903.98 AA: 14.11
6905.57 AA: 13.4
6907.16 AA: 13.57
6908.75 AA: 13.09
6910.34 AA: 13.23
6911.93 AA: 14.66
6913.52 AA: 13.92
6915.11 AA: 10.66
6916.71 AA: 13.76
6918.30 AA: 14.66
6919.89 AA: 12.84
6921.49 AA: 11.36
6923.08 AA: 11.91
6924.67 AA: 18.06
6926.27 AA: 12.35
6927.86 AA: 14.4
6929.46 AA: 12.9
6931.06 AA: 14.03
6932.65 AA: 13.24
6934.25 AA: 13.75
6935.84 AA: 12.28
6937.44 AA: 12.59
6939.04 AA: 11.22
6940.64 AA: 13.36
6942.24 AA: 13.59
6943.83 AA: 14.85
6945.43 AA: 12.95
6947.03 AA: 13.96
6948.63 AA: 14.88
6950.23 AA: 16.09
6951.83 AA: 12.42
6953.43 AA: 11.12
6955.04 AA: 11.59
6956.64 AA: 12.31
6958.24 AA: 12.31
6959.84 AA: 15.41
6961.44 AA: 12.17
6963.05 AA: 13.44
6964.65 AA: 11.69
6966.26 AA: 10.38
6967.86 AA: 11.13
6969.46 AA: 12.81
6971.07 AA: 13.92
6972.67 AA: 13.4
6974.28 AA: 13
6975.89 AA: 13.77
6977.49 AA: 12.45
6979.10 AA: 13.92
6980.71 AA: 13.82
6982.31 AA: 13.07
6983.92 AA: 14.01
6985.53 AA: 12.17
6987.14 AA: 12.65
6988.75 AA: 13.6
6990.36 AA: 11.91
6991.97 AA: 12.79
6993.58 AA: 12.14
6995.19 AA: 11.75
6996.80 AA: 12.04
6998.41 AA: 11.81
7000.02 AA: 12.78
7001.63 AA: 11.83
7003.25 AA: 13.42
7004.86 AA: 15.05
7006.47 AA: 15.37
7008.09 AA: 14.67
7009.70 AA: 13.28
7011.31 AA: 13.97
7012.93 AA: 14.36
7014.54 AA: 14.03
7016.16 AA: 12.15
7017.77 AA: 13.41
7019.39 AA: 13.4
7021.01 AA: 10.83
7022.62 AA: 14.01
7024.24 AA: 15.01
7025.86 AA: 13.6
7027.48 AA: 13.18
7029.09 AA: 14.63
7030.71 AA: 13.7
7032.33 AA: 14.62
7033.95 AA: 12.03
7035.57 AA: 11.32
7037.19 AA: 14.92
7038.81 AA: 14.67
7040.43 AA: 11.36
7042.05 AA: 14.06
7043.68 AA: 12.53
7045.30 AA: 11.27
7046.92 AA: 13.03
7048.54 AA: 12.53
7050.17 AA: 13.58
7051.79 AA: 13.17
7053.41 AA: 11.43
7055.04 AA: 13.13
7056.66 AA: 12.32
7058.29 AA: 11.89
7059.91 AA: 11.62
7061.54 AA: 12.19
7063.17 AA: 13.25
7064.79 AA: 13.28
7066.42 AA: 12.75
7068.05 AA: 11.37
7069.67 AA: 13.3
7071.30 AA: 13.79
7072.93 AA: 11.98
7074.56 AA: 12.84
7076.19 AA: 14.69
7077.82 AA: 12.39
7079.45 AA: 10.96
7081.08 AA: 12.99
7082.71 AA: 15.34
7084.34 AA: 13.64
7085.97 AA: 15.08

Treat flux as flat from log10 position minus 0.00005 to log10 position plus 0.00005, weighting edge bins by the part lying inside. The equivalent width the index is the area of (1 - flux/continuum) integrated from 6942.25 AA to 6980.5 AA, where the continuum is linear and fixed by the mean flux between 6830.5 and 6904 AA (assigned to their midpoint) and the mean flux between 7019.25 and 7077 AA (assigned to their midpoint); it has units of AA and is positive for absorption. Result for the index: 0.7 AA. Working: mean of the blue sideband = 13.7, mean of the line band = 13.1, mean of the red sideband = 13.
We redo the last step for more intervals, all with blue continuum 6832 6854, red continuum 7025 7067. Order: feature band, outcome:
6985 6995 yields 0.57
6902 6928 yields 0.72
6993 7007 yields 0.35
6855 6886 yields 1.11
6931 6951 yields -0.04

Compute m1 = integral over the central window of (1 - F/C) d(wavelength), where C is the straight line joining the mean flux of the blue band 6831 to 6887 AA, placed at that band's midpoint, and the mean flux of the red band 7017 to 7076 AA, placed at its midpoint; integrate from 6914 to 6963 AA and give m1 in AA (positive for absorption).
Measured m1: 0.60 AA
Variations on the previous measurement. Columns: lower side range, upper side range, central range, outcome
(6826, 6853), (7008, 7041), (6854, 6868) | 0.93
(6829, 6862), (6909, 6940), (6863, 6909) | -0.70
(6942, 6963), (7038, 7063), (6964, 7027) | -0.24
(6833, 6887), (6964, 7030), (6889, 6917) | 0.35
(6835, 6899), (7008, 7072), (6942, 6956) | -0.03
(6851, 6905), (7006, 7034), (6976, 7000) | 1.60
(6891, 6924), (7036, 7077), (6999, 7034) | -1.85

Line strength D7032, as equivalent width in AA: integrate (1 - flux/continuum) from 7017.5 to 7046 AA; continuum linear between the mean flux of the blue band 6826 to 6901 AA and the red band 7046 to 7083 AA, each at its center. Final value -0.8 AA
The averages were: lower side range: 13.6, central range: 13.3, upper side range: 12.7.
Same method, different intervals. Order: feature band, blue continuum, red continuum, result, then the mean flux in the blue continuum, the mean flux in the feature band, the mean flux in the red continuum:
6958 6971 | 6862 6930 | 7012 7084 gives 0.8 AA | 13.6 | 12.5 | 13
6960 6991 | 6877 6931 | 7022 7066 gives 1.0 AA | 13.6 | 12.9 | 13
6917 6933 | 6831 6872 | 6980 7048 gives -0.2 AA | 13.6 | 13.6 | 13.2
